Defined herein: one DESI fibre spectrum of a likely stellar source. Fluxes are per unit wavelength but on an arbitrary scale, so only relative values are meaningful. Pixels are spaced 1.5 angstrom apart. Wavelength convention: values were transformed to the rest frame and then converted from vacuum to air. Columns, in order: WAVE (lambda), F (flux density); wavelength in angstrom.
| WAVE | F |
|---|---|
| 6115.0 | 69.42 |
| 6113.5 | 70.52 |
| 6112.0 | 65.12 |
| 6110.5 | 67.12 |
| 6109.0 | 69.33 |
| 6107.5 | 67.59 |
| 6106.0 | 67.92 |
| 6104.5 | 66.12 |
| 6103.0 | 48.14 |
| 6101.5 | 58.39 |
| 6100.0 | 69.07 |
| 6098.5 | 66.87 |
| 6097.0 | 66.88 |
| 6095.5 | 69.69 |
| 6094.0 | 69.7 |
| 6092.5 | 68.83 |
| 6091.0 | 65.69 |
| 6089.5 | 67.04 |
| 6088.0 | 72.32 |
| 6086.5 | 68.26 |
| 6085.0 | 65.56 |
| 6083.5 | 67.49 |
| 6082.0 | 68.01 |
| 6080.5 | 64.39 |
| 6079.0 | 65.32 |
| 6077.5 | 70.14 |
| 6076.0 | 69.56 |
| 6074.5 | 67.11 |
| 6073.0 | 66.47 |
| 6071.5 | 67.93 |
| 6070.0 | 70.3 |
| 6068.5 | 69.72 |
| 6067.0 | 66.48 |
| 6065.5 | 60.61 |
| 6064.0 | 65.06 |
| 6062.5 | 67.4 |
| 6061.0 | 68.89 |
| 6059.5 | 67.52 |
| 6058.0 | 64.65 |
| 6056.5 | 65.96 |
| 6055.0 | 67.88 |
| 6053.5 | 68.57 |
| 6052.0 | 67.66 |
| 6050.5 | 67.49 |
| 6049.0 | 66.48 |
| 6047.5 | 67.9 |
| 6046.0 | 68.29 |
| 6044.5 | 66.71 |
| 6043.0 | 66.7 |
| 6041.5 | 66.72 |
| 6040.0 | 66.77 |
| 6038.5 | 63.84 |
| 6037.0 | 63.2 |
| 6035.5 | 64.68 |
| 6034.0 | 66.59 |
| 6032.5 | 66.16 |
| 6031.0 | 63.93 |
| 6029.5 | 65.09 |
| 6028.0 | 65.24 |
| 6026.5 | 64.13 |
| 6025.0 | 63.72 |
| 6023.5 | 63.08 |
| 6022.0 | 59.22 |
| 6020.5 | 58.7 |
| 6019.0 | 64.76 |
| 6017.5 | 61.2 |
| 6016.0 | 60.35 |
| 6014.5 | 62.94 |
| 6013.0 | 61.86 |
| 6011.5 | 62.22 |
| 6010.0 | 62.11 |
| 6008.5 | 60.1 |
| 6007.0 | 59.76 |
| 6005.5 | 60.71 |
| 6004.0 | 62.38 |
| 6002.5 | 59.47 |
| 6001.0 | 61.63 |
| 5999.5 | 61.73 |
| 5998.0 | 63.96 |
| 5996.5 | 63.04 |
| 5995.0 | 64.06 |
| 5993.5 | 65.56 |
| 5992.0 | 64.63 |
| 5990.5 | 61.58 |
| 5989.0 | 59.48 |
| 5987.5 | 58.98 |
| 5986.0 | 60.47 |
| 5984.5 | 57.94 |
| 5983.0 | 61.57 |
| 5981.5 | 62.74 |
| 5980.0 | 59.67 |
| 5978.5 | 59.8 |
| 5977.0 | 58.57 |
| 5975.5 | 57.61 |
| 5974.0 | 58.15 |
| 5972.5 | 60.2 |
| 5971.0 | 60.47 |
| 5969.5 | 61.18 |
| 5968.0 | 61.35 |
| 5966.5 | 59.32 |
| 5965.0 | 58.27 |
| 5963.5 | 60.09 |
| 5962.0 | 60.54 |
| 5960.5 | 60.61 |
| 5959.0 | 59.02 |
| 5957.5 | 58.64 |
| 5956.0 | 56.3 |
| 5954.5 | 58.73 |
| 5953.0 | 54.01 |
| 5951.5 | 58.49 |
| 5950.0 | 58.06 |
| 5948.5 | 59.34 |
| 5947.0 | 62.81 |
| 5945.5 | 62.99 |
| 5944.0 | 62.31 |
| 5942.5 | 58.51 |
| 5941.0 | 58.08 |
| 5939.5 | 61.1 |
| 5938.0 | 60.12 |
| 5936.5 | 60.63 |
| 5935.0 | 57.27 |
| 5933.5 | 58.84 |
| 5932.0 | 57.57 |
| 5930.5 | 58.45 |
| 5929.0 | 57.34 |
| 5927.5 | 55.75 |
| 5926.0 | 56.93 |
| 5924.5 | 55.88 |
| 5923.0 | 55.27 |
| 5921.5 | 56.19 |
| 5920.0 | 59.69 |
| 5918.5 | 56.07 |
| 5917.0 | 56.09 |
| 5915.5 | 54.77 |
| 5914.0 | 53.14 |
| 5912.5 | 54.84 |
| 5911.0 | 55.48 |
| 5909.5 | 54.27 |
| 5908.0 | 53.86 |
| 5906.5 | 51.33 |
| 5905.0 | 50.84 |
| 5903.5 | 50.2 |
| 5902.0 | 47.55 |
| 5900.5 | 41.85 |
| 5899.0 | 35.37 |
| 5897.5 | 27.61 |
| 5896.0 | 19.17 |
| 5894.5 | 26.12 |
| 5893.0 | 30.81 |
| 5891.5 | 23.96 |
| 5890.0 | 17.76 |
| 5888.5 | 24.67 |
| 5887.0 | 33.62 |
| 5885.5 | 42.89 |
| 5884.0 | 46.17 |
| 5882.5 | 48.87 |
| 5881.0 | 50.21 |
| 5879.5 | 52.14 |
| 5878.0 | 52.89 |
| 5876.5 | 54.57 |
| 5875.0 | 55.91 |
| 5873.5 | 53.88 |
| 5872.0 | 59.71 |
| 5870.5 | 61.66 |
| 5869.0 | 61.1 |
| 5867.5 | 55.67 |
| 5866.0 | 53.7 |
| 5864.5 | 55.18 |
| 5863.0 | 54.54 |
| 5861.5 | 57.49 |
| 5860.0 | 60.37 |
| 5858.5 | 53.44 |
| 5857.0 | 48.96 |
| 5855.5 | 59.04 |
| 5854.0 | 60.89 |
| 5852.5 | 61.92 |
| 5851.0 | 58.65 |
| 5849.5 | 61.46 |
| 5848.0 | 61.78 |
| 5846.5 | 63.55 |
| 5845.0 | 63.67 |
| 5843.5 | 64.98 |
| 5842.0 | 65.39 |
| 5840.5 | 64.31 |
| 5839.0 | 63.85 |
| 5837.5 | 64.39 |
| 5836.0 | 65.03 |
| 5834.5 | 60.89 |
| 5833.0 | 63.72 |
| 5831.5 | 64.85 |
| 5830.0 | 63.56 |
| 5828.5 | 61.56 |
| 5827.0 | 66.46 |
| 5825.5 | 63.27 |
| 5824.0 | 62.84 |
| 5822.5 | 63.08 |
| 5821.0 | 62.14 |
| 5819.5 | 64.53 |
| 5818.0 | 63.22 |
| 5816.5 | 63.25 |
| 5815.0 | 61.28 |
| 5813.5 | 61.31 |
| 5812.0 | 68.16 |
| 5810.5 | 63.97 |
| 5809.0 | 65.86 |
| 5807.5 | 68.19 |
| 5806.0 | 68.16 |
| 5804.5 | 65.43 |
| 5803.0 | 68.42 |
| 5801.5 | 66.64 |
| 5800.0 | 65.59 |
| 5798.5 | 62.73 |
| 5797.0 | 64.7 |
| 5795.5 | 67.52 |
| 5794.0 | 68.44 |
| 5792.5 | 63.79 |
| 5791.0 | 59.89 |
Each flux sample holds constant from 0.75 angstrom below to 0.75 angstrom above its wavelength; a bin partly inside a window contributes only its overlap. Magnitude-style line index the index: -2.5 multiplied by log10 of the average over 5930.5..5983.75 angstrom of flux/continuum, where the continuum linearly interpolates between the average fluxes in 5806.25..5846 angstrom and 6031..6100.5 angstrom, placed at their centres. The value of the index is 0.11 mag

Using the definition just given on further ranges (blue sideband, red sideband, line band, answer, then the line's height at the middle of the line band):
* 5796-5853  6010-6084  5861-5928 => 0.315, 64.5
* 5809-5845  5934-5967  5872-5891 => 0.350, 61.8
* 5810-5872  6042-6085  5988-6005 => 0.051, 65.4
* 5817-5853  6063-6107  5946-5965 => 0.104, 64.9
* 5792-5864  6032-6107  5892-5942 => 0.252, 64.3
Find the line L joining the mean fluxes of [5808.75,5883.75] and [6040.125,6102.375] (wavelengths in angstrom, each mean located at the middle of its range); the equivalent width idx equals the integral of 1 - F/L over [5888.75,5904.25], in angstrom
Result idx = 7.5 angstrom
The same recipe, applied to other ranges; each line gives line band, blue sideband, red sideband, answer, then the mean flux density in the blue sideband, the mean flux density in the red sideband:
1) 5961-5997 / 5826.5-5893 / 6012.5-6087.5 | 0.7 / 55.1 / 65.8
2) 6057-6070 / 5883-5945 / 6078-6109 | -0.6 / 48.8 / 66.3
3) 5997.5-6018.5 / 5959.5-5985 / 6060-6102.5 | 0.3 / 59.9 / 67.1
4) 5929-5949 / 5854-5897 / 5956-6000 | -1.6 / 47.1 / 60.6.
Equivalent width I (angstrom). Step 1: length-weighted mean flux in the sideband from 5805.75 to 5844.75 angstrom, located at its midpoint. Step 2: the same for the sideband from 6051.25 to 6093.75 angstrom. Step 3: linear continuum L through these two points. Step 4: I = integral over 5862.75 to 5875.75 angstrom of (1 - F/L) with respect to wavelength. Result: 1.6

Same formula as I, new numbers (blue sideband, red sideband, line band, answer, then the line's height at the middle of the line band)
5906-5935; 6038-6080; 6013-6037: 0.41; 64.3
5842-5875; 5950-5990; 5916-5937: 0.67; 59.1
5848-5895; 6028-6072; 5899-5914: 0.78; 53.2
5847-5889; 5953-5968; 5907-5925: 0.35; 56.5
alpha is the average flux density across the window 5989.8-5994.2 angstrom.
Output 63.9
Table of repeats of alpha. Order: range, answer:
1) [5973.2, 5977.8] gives 58.2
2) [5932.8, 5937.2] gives 58.9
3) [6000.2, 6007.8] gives 60.8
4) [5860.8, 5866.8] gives 55.2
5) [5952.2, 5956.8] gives 56.4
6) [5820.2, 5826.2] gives 62.8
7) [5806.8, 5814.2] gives 65.5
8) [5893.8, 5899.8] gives 27.2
